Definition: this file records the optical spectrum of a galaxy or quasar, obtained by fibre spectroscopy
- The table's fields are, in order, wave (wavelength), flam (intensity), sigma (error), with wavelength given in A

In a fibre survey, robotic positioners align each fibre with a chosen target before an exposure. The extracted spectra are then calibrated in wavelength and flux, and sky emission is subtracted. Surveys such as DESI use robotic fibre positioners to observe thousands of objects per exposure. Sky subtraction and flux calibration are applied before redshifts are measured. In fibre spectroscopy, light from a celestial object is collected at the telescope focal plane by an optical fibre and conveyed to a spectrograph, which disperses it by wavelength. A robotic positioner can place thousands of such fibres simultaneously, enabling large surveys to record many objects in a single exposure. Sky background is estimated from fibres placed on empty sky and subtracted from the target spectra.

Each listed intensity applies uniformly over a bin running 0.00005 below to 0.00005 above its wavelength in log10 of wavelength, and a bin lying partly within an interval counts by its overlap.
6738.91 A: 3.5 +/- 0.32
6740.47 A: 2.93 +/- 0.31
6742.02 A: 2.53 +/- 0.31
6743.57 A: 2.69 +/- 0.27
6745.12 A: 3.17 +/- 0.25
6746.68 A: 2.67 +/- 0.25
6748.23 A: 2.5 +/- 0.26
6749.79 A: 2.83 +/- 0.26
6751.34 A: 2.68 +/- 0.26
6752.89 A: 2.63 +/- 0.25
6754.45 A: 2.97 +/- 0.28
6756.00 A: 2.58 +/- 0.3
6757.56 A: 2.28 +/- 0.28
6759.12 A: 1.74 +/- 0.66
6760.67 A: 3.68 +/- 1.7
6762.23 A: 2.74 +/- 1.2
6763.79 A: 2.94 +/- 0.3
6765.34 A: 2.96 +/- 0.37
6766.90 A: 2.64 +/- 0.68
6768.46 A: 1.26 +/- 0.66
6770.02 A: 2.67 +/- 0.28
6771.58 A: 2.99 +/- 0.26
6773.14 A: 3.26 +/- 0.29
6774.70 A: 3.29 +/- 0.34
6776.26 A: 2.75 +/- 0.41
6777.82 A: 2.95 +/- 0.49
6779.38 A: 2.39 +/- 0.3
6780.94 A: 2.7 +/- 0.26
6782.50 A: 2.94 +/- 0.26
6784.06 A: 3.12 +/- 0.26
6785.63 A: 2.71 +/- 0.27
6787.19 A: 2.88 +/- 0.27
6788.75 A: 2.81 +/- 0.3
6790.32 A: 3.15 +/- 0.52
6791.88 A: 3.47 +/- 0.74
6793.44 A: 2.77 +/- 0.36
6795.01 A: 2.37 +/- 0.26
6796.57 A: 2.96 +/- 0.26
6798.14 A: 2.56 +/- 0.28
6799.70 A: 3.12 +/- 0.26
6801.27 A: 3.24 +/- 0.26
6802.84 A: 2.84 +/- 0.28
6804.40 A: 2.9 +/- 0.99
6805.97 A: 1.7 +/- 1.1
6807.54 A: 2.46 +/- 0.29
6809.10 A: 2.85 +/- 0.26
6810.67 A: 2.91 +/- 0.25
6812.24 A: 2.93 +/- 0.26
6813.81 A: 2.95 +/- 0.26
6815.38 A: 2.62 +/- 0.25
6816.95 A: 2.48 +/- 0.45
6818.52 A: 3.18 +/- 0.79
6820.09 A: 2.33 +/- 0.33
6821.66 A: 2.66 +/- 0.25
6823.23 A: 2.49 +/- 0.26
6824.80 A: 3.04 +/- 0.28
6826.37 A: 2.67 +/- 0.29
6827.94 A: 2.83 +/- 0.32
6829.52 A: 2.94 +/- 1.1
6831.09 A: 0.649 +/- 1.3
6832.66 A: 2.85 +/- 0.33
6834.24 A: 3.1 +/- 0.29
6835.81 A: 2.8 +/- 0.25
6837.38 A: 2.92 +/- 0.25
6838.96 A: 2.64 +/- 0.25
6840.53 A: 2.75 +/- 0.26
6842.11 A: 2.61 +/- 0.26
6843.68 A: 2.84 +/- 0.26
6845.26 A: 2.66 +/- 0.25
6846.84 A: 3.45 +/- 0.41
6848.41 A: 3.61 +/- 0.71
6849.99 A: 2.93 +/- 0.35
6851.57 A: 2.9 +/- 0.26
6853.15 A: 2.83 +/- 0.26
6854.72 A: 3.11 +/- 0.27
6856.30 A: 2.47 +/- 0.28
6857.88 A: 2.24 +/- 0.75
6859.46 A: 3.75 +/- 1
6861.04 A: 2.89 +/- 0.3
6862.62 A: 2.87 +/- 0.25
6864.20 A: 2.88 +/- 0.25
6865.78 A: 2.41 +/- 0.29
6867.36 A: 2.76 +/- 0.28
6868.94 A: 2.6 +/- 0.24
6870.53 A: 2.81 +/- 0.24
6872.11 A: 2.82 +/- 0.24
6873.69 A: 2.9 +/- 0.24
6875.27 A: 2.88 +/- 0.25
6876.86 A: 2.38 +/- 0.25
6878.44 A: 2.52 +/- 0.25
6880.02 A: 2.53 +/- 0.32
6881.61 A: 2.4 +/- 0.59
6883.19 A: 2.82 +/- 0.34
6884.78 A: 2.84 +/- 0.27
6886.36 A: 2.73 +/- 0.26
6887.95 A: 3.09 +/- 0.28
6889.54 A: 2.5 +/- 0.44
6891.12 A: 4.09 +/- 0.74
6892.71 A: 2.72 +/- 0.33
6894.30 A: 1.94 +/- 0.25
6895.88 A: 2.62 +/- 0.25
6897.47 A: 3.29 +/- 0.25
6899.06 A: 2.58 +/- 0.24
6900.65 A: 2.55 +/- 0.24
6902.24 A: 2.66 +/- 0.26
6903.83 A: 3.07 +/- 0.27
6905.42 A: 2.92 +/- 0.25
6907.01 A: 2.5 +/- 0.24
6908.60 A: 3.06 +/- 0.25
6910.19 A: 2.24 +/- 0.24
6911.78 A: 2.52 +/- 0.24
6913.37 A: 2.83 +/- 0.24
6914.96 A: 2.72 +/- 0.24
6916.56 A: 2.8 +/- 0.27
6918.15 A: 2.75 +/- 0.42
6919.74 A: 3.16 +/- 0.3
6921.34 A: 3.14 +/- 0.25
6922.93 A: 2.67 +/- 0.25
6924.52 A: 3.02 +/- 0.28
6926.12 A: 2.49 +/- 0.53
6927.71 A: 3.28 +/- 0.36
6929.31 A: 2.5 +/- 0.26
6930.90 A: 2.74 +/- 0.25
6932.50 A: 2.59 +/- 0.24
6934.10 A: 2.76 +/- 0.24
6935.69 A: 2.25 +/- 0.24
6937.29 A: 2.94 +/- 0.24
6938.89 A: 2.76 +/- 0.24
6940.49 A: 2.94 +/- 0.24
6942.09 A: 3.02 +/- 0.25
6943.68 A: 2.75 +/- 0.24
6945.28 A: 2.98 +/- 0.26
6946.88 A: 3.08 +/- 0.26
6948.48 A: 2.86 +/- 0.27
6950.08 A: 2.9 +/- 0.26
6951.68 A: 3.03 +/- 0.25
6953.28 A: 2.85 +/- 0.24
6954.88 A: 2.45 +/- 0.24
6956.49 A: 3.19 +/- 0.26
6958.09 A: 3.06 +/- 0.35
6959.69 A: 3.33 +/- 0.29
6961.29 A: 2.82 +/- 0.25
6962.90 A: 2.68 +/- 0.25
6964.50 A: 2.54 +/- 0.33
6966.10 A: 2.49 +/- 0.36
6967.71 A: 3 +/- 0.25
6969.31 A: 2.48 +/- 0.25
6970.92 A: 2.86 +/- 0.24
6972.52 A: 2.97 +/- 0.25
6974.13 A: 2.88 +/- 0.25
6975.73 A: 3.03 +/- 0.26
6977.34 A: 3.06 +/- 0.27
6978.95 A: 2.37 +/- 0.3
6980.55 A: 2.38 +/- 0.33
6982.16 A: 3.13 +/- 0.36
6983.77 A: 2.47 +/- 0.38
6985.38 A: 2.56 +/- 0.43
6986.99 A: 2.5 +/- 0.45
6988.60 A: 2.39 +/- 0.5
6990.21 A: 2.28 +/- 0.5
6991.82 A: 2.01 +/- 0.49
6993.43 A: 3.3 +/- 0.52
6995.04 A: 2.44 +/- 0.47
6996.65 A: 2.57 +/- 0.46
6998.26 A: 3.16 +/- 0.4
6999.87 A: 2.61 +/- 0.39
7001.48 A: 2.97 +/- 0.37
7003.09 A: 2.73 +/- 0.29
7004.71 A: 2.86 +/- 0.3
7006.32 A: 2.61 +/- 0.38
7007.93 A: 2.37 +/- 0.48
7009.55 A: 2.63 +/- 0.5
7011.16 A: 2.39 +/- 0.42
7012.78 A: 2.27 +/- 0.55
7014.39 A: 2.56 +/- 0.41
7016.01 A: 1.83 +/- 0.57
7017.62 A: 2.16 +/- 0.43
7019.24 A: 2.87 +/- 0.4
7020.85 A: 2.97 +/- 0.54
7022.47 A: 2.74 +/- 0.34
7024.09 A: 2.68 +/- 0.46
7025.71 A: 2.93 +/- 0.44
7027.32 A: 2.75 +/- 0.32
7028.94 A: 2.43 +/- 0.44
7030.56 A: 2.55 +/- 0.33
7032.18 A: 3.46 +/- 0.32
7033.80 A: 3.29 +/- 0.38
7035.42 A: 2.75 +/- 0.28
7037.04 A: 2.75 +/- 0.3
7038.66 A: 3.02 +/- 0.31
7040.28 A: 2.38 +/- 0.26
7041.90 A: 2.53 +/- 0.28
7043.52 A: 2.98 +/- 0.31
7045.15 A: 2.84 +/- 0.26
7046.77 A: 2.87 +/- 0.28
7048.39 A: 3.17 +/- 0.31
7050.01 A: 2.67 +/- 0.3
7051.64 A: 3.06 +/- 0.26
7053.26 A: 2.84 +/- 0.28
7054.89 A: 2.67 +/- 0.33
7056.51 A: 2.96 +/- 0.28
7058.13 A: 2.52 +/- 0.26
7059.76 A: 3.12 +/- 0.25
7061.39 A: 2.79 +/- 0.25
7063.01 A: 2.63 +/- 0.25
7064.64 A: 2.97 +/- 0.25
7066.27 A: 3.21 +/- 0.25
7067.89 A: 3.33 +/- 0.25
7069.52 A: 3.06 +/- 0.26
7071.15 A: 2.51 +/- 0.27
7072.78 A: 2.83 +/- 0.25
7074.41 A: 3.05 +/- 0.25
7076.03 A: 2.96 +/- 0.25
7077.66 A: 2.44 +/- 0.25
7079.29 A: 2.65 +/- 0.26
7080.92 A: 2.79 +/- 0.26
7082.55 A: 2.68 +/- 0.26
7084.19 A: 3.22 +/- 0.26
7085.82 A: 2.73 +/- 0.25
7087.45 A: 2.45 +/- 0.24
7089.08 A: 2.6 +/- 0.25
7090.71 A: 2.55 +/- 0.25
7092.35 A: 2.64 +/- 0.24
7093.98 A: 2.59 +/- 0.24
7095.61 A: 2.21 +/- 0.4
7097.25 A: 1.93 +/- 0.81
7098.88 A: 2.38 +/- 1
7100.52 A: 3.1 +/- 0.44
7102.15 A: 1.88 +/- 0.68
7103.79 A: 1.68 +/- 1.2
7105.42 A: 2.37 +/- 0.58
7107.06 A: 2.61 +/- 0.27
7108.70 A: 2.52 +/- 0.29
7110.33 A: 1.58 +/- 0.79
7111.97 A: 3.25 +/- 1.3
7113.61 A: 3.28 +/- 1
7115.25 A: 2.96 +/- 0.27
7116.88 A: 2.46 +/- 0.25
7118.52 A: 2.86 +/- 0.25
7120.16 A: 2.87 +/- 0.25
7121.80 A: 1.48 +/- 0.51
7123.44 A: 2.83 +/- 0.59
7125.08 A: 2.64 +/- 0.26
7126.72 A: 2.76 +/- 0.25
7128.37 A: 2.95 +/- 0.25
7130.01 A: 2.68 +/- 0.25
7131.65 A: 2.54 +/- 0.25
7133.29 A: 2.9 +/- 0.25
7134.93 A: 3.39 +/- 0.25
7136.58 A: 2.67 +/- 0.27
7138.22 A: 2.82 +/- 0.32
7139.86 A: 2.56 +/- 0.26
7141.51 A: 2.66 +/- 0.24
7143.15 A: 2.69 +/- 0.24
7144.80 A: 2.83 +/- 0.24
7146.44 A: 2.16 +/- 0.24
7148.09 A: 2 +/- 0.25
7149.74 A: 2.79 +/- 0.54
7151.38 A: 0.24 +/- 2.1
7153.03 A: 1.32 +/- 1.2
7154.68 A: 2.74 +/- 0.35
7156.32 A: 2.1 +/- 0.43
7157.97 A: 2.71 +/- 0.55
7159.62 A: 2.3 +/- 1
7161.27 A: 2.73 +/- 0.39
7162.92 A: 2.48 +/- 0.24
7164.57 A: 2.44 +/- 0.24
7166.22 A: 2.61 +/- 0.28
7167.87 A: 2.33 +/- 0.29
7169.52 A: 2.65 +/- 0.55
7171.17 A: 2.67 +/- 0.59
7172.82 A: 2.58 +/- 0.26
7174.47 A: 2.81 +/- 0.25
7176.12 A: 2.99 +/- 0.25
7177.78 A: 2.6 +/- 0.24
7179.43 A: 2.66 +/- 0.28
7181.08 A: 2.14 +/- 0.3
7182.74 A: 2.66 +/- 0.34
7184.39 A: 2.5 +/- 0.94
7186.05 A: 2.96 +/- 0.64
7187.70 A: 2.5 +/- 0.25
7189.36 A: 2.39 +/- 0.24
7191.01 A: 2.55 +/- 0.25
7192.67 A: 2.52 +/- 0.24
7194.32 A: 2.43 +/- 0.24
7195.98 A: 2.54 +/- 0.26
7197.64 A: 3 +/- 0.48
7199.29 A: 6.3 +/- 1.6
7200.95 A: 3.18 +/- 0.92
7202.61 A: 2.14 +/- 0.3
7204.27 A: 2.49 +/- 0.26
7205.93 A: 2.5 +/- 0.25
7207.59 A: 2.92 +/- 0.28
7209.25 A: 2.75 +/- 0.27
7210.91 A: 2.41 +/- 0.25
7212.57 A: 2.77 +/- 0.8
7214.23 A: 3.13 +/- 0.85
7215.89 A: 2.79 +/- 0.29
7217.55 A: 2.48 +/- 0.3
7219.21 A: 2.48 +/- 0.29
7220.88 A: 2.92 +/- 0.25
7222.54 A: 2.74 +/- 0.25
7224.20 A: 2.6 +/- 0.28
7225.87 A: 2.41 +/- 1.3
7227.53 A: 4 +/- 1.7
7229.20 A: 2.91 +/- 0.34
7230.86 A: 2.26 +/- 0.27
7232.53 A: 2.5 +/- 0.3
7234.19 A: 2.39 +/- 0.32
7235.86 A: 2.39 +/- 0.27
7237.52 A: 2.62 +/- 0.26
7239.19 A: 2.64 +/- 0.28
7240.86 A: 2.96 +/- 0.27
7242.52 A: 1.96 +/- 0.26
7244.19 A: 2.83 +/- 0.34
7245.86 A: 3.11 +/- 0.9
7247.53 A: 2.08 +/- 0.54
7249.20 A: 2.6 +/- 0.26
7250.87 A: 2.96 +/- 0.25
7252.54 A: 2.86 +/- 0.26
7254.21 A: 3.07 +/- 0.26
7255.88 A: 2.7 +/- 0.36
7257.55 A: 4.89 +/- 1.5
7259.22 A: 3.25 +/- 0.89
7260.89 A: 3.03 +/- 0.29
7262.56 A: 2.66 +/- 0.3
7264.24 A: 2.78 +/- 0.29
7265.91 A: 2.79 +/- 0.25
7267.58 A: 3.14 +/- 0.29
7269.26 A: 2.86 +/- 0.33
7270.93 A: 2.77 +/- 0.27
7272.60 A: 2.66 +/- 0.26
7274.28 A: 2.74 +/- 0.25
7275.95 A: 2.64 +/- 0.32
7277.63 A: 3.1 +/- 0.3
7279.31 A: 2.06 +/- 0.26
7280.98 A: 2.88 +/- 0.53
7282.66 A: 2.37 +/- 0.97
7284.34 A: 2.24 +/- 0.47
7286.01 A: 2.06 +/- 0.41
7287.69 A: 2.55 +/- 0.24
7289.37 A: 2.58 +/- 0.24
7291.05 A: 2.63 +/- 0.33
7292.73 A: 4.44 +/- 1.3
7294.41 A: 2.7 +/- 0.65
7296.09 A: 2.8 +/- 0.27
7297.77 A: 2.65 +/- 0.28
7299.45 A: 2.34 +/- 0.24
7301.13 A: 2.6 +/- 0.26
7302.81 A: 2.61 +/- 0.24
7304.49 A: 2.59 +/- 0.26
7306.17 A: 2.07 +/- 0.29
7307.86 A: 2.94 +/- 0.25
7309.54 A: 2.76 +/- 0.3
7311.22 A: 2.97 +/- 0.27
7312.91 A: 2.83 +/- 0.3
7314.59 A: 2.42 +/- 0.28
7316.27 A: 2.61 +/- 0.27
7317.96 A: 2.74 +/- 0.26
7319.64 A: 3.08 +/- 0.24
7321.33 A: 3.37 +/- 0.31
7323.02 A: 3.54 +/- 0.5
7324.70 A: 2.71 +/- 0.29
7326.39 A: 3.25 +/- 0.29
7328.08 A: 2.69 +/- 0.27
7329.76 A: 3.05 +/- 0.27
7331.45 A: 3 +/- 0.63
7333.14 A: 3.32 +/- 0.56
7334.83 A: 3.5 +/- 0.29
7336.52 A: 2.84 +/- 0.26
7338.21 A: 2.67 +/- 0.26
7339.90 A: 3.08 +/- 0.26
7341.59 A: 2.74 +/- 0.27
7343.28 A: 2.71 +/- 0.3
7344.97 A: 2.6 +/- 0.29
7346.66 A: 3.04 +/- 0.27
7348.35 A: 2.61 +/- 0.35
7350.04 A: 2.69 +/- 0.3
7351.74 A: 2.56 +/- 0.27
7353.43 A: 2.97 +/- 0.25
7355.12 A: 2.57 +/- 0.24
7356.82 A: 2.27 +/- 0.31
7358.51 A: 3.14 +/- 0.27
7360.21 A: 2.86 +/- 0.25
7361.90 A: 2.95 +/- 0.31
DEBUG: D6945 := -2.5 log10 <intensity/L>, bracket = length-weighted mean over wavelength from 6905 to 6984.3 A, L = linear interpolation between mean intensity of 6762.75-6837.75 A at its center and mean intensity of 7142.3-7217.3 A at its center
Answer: -0.04 mag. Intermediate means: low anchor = 2.75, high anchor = 2.6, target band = 2.81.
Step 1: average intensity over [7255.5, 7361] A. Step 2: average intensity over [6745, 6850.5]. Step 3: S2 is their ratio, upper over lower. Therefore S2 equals 1.03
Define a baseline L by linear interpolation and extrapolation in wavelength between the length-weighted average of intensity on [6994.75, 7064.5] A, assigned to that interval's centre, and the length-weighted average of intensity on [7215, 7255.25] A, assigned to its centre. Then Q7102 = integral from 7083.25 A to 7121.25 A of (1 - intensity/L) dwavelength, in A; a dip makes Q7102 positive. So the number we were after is 2.4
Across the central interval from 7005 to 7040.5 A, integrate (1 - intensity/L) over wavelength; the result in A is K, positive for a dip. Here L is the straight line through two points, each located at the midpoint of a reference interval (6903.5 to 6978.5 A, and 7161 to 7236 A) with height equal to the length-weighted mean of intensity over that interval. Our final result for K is 1.67 A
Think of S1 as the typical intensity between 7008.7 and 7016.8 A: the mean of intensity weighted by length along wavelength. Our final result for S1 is 2.34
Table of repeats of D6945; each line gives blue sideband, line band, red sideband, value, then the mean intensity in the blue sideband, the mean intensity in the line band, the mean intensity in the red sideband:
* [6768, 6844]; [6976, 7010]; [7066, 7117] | 0.01 mag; 2.75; 2.64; 2.64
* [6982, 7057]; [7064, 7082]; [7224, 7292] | -0.07 mag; 2.7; 2.89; 2.75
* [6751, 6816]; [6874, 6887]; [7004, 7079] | 0.05 mag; 2.77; 2.65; 2.77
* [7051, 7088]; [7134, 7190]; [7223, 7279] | 0.14 mag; 2.85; 2.49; 2.82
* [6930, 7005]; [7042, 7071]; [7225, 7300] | -0.05 mag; 2.77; 2.9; 2.78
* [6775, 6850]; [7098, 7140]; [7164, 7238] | 0.05 mag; 2.78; 2.62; 2.73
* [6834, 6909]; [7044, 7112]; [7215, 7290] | 0.04 mag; 2.81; 2.68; 2.74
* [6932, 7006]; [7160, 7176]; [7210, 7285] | 0.07 mag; 2.77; 2.6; 2.77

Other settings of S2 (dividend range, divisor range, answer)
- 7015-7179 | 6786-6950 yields 0.95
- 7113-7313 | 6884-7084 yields 0.97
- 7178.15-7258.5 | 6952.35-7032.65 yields 1.03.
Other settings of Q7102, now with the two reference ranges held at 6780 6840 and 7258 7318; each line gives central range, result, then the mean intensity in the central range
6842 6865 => -1.6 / 2.95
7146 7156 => 3.1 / 1.88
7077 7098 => 1.2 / 2.58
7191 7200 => -1.7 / 3.25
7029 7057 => -1.2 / 2.86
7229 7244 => 1.2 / 2.51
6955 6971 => -0.5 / 2.83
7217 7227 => 0.3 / 2.65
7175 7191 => 0.8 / 2.6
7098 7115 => 1.6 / 2.48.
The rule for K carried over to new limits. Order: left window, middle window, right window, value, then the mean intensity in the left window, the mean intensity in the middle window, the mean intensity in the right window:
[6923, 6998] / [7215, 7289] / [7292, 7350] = 2.83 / 2.76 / 2.74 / 2.87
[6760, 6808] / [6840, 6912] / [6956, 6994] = -0.56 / 2.81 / 2.8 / 2.73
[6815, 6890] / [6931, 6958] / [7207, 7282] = -0.76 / 2.75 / 2.84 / 2.79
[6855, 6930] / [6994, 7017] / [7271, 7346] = 1.68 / 2.77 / 2.58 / 2.79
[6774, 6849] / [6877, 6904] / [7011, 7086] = 0.40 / 2.79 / 2.75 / 2.79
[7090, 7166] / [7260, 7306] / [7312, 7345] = 2.18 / 2.48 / 2.71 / 2.95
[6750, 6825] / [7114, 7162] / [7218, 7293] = 4.40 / 2.76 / 2.51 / 2.77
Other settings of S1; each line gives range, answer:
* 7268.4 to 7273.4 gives 2.77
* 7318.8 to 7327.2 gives 3.19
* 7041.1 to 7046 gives 2.78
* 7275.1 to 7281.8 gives 2.67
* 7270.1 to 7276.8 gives 2.7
